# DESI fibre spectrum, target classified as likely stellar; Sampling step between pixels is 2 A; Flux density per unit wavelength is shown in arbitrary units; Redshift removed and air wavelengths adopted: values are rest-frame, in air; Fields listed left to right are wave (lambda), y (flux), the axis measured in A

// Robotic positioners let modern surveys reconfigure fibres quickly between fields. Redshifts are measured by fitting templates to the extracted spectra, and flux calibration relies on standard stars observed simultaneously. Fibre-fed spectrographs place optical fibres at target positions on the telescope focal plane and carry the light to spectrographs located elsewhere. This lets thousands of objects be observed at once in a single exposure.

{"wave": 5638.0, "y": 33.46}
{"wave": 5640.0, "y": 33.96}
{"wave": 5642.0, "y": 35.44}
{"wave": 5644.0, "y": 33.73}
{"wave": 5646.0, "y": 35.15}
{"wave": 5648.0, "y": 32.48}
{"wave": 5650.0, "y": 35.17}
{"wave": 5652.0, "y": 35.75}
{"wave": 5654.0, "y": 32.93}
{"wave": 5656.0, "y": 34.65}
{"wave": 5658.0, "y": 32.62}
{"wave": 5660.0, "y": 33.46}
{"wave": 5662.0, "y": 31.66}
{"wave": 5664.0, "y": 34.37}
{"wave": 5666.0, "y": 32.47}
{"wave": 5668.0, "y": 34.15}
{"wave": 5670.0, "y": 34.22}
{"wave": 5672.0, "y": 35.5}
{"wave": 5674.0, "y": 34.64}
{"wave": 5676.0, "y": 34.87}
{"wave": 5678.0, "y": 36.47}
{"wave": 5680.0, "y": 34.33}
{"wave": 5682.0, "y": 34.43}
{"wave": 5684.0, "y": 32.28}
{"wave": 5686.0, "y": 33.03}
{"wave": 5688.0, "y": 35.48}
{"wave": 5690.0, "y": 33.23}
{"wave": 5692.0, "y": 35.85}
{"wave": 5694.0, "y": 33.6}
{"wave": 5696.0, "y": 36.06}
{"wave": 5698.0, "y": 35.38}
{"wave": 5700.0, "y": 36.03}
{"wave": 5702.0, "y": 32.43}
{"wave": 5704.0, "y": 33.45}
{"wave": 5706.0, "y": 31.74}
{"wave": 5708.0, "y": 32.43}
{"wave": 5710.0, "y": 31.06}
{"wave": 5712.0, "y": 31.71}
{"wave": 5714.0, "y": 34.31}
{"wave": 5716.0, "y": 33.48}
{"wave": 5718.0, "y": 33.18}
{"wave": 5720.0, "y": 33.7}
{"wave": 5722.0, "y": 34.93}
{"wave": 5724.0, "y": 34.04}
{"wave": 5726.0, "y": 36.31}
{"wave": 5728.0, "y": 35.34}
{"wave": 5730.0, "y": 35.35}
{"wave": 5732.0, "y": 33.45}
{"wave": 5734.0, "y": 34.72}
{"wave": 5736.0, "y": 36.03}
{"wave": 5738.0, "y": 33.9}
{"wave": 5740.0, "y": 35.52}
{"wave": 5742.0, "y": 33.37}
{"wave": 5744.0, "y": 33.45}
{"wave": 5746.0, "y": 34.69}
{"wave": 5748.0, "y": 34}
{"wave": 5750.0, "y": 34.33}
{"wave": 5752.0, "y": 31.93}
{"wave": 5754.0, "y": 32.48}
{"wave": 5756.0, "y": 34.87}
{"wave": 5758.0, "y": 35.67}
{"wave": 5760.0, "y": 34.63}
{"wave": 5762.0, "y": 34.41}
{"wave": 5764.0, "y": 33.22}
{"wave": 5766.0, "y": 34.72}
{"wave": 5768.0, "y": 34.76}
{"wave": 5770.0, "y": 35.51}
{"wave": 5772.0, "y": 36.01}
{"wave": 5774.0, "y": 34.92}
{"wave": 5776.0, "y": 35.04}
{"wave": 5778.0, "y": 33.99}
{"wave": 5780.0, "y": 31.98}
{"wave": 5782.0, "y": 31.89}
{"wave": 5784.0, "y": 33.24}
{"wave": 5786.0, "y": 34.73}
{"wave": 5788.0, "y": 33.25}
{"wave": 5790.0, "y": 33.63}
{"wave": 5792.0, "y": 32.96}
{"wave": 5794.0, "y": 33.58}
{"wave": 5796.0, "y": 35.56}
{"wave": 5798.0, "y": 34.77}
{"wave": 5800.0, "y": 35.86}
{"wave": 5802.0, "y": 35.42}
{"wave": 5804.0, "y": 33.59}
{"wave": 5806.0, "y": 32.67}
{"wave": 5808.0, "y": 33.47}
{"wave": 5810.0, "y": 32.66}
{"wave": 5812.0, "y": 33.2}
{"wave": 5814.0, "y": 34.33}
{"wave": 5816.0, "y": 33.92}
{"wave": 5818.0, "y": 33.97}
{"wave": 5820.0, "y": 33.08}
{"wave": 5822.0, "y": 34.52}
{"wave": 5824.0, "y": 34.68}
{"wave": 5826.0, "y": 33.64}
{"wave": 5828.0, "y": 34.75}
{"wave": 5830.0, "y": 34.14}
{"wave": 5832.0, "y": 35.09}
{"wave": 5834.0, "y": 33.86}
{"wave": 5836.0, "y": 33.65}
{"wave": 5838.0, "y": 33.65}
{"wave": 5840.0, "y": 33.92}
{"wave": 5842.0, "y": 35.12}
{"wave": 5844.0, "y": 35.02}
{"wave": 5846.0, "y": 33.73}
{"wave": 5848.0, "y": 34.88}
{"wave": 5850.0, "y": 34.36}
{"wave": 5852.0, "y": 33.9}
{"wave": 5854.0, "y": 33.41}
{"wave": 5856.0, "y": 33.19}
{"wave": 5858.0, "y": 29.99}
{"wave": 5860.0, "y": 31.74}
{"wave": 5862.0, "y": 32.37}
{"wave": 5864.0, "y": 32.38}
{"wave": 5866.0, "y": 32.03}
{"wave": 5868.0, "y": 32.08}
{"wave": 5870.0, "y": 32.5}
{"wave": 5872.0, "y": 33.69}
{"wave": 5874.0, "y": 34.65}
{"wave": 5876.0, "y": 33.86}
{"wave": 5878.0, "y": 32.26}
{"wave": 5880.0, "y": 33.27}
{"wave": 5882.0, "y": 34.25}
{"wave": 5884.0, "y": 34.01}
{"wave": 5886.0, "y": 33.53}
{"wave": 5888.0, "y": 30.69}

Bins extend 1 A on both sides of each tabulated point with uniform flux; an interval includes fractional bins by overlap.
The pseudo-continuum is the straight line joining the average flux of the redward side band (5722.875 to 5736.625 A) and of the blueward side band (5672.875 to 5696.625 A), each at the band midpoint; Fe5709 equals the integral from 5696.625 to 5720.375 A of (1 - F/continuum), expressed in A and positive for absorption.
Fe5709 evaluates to 1.0 A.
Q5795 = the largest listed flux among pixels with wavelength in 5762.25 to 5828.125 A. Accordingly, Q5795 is 36.01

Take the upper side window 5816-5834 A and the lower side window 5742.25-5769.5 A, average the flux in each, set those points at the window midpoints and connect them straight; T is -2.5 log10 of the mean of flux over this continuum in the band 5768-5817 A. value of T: 0.00 mag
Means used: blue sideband 34.1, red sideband 34.2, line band 34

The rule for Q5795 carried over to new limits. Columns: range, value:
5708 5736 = 36.31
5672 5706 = 36.47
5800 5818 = 35.86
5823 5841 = 35.09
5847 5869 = 34.88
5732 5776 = 36.03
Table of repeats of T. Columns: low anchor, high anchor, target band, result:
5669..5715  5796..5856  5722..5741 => -0.03 mag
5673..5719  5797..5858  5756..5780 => -0.02 mag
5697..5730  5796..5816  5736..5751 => -0.01 mag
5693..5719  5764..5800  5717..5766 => -0.02 mag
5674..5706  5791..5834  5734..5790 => 0.00 mag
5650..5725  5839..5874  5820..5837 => -0.03 mag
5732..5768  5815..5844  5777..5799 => 0.02 mag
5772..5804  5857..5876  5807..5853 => -0.03 mag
